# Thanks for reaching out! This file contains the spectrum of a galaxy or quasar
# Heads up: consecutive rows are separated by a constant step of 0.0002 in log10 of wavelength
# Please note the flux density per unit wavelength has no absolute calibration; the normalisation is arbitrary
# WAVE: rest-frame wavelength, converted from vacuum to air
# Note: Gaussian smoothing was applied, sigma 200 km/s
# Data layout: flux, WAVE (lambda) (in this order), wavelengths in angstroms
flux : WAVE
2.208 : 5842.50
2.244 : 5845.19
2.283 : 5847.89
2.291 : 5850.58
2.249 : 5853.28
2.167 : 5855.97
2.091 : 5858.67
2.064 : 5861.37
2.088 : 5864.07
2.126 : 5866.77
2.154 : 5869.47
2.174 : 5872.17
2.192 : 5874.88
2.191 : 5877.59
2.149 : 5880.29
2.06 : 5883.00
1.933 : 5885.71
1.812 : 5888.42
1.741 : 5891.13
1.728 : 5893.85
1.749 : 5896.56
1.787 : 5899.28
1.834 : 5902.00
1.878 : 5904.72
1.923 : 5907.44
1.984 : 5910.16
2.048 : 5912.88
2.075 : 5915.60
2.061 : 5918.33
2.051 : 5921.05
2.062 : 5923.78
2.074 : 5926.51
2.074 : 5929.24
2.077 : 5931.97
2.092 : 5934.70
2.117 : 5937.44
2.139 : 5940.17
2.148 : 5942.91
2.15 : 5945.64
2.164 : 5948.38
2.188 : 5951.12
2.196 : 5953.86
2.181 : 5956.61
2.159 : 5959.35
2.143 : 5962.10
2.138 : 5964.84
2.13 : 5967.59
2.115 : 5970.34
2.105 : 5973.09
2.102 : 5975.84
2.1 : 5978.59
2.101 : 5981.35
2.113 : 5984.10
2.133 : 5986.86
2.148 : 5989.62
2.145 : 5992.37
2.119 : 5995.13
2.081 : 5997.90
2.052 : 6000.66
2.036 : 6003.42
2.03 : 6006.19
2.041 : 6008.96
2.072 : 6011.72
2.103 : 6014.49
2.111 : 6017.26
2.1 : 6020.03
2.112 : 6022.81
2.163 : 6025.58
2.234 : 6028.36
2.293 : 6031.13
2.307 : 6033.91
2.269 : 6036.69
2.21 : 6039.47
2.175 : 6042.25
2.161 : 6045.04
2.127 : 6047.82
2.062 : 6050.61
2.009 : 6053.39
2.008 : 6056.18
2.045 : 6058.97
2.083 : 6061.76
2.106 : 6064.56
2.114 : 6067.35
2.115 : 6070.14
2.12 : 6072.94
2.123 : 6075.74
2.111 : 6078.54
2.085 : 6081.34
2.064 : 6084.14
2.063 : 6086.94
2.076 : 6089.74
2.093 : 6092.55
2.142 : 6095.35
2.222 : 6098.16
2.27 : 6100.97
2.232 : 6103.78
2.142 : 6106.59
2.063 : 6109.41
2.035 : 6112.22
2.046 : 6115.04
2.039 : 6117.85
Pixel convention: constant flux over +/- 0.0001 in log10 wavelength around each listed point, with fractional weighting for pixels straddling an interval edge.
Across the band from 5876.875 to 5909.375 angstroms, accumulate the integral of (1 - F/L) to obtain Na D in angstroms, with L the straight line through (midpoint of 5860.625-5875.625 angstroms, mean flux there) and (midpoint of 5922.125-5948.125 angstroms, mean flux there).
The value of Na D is 3.5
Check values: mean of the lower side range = 2.13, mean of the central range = 1.89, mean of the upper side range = 2.11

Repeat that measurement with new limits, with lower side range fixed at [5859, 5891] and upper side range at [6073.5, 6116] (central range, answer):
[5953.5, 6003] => -0.7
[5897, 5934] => 1.6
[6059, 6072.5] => 0.1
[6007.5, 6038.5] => -0.9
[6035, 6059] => -0.2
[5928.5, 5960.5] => -0.8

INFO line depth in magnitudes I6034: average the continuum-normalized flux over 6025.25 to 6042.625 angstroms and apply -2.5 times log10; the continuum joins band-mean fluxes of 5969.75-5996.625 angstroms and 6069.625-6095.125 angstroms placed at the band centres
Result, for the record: -0.07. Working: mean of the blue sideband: 2.12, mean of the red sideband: 2.1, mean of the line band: 2.24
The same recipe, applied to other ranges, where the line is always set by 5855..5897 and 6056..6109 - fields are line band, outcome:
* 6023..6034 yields -0.07 mag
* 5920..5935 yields -0.01 mag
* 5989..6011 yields 0.00 mag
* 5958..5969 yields -0.04 mag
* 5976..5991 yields -0.02 mag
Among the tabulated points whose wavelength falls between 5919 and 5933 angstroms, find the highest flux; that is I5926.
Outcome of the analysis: 2.077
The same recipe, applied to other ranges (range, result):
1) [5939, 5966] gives 2.196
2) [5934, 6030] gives 2.234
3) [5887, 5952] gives 2.188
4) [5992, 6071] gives 2.307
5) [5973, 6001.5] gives 2.148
